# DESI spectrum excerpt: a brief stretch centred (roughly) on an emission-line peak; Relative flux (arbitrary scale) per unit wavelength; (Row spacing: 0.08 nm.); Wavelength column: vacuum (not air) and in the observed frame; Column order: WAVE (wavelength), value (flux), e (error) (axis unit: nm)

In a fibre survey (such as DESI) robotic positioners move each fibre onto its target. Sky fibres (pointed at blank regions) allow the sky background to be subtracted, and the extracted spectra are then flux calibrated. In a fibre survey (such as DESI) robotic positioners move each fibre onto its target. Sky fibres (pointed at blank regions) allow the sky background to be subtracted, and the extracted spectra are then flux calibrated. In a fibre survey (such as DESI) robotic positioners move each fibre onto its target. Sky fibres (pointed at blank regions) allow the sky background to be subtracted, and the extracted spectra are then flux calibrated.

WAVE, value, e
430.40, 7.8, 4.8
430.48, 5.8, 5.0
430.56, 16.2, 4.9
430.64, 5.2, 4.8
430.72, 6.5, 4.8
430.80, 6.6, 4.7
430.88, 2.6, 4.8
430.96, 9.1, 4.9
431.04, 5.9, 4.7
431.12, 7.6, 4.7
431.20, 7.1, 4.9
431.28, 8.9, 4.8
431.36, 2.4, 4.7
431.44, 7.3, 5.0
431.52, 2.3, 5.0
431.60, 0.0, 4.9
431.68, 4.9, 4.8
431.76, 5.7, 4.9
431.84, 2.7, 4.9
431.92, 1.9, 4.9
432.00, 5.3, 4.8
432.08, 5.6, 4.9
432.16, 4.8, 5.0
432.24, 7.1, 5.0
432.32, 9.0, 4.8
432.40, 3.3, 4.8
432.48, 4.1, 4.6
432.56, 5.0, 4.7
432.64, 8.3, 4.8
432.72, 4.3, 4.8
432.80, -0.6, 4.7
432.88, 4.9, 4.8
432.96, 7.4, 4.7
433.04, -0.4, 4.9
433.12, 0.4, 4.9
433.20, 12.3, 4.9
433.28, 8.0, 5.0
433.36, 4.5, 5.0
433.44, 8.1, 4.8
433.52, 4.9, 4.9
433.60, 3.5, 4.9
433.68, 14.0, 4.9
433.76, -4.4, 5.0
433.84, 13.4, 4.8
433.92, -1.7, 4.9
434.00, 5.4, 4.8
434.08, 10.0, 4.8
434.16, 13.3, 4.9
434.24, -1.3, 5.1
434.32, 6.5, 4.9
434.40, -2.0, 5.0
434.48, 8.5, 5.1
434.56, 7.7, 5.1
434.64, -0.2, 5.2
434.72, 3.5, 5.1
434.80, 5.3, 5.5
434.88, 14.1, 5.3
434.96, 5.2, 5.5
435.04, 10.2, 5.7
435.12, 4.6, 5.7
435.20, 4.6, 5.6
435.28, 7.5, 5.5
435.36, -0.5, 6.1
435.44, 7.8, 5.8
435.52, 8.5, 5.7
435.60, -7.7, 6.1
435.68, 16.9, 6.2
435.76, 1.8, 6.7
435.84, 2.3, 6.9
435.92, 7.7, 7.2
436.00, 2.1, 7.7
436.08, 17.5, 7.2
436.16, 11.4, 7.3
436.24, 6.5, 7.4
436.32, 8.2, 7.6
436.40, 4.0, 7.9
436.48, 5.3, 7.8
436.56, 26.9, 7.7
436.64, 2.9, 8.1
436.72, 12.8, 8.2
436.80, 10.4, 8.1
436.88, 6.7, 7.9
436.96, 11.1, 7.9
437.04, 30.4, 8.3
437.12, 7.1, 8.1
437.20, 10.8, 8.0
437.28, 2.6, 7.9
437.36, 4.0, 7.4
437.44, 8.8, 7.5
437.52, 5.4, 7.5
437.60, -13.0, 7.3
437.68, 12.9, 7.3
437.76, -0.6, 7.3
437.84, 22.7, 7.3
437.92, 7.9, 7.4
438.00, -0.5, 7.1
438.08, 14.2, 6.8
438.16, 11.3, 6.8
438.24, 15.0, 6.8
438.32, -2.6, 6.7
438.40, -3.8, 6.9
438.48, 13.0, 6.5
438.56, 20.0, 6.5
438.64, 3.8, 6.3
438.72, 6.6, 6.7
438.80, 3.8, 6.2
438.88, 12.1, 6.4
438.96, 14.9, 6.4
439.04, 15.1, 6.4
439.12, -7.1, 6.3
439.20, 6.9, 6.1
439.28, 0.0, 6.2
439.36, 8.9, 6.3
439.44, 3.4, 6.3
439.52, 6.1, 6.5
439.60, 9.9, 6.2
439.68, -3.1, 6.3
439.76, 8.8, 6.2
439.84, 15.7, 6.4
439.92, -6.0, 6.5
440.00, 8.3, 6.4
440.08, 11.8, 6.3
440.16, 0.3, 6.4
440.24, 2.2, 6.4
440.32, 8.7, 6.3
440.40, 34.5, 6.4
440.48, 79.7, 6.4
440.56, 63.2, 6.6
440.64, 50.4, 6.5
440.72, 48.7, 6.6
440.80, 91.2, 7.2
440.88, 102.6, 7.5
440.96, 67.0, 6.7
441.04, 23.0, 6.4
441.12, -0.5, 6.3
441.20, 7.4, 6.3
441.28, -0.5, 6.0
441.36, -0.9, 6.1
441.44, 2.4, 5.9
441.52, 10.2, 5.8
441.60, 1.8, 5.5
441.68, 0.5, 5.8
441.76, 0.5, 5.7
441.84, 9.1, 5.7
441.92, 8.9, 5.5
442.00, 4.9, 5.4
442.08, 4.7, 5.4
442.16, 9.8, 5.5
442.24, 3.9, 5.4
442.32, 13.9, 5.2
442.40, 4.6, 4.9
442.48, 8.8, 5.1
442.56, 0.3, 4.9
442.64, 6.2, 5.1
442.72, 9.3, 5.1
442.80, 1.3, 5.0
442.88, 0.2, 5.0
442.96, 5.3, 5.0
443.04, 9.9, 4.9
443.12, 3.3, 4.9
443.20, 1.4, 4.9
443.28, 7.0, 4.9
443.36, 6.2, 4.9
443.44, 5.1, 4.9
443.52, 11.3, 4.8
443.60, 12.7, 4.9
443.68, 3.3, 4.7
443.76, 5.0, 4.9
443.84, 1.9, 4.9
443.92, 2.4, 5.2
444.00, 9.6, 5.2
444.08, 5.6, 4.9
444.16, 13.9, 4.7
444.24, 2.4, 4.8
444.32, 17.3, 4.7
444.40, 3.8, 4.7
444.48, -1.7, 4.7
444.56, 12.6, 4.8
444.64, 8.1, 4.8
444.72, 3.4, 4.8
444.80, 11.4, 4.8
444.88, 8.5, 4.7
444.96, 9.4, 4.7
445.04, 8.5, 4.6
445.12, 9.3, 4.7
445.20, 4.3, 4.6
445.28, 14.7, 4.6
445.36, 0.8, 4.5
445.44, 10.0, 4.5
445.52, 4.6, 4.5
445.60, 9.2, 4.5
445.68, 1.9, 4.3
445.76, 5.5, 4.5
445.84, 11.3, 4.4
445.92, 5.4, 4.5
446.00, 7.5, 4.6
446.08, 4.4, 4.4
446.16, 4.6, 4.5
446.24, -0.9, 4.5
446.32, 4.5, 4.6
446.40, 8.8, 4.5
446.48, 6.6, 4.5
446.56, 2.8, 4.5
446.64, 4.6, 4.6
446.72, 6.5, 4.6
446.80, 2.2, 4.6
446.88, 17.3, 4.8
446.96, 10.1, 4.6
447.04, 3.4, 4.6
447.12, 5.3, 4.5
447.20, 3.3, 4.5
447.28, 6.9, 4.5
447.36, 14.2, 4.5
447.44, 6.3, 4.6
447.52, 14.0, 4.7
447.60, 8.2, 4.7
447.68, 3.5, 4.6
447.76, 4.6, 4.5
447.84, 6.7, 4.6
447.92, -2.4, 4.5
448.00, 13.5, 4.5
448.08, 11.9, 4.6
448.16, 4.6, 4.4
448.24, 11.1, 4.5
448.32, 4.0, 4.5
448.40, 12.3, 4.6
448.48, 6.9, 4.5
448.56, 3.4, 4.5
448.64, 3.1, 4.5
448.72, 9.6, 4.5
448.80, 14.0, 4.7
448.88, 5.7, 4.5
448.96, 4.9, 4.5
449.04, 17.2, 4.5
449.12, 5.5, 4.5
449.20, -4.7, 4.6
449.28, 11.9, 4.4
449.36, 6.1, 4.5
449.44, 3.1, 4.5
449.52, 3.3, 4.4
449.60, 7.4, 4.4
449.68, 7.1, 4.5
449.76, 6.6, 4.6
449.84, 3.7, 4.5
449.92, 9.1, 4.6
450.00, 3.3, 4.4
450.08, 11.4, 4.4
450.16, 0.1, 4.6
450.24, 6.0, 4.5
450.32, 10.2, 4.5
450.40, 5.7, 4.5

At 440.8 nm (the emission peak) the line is [O II]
